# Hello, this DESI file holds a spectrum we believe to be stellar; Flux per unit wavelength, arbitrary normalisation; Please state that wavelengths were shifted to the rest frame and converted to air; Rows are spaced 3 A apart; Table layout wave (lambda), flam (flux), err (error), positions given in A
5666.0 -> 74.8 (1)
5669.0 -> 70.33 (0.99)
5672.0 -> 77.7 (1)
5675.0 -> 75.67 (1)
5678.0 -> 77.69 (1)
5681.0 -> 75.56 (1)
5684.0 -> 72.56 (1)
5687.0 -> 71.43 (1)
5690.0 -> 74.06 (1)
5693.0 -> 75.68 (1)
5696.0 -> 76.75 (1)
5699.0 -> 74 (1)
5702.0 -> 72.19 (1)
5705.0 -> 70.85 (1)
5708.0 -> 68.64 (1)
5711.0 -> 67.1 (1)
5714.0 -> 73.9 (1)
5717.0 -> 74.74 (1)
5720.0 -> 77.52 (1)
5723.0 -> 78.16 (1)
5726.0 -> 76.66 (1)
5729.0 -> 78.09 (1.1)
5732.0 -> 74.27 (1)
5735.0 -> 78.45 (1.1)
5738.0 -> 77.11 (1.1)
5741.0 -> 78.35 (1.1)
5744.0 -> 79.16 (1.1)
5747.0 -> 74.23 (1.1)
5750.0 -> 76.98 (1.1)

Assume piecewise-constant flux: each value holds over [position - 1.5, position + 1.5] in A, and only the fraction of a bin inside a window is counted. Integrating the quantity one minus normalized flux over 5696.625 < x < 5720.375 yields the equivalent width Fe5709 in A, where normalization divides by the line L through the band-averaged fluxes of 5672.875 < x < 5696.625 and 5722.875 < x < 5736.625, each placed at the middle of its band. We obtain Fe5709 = 1.17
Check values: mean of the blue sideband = 74.9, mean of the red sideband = 77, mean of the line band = 72.3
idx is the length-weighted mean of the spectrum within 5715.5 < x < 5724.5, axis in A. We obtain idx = 76.8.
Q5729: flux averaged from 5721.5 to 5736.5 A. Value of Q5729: 77.1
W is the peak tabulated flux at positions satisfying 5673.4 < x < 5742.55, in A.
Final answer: 78.45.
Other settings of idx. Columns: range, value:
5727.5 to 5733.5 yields 76.2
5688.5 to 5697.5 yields 75.5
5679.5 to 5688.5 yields 73.2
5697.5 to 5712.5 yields 70.6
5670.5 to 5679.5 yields 77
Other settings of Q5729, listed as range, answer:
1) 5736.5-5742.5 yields 77.7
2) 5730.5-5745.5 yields 77.5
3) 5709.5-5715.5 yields 70.5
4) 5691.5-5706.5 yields 73.9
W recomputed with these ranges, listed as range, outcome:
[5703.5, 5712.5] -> 70.85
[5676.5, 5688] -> 77.69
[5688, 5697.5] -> 76.75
